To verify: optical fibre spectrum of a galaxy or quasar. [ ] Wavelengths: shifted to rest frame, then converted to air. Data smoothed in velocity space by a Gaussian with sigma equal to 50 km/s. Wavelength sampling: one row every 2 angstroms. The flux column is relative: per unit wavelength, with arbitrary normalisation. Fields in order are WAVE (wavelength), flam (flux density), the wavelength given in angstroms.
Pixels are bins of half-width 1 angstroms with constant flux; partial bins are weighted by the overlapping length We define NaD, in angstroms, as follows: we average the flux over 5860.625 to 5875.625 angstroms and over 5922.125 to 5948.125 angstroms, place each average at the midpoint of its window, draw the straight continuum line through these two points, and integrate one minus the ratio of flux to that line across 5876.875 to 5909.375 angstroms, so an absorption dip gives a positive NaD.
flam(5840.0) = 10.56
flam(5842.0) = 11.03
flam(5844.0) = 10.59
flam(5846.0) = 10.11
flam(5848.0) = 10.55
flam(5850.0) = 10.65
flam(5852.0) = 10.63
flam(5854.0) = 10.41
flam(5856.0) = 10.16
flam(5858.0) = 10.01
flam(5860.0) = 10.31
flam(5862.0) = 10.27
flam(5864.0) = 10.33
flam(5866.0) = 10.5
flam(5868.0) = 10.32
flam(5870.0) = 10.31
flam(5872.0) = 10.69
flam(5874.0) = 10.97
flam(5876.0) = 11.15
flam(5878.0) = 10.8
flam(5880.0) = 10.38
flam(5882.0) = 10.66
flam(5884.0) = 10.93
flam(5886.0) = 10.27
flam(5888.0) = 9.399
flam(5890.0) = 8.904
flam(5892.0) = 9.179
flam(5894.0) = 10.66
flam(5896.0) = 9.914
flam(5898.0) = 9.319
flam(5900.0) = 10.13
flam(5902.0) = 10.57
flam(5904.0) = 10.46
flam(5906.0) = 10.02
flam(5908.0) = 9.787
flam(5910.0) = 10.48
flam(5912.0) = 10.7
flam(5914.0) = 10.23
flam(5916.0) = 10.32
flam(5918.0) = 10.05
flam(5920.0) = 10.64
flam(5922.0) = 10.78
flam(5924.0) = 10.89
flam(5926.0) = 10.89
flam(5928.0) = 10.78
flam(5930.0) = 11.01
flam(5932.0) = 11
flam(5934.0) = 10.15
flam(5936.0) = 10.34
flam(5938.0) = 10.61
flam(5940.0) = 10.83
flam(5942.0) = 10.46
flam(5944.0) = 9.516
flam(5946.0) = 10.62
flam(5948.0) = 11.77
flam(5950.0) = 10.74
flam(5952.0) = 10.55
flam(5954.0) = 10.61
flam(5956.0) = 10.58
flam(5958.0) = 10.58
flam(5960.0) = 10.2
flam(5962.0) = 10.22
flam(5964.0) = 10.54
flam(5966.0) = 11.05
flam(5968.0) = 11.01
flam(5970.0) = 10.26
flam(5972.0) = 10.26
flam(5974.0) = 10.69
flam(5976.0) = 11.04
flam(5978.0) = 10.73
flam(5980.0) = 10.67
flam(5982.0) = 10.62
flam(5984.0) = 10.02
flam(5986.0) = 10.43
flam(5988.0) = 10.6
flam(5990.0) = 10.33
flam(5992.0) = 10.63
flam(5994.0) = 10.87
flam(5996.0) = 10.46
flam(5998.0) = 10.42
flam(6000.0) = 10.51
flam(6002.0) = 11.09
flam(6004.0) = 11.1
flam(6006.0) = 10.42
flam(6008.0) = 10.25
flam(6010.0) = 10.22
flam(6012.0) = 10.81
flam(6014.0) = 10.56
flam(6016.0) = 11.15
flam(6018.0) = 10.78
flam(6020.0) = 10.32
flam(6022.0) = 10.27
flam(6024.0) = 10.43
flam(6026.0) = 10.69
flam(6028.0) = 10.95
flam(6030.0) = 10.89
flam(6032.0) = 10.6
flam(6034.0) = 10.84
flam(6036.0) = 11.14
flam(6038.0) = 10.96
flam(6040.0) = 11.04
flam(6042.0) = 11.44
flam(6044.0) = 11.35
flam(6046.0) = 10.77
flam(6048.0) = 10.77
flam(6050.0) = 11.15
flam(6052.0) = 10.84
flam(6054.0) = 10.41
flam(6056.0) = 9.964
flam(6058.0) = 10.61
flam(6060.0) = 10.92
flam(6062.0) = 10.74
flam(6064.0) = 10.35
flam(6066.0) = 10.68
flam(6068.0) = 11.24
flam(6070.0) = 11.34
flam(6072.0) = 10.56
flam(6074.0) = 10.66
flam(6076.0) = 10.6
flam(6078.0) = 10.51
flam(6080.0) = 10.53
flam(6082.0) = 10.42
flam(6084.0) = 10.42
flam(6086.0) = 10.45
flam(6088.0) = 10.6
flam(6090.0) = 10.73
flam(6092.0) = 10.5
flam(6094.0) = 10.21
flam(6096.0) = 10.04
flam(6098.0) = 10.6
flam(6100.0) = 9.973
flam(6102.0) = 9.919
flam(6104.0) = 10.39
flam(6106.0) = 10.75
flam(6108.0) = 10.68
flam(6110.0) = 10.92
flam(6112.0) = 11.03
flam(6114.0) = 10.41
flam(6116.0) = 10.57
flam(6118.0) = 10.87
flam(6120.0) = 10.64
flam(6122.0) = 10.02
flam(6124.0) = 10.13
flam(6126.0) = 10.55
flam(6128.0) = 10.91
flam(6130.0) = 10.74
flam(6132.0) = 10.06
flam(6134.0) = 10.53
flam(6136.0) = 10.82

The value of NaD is 1.43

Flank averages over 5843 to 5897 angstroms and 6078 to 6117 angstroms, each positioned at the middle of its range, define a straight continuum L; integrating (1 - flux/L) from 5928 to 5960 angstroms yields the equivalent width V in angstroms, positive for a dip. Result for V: -0.7 angstroms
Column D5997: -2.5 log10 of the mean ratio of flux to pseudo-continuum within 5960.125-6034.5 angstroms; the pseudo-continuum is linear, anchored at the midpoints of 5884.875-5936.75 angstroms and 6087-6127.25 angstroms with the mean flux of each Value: -0.03 mag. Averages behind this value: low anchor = 10.3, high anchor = 10.5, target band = 10.6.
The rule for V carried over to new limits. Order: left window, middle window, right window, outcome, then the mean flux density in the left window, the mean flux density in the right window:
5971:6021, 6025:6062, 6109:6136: -0.9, 10.6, 10.6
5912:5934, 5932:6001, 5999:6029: 0.5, 10.6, 10.6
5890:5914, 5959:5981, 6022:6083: -0.5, 10.1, 10.8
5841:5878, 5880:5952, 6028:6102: 1.2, 10.5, 10.7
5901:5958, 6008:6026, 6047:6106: 0.0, 10.5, 10.6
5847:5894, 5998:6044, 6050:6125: -1.2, 10.3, 10.6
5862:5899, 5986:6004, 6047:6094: -0.2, 10.3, 10.6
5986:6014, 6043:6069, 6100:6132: -0.5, 10.6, 10.5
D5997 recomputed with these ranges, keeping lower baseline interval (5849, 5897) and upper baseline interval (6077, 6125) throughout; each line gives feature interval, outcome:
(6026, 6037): -0.04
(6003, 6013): -0.02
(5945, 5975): -0.03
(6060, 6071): -0.04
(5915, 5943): -0.03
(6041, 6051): -0.07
